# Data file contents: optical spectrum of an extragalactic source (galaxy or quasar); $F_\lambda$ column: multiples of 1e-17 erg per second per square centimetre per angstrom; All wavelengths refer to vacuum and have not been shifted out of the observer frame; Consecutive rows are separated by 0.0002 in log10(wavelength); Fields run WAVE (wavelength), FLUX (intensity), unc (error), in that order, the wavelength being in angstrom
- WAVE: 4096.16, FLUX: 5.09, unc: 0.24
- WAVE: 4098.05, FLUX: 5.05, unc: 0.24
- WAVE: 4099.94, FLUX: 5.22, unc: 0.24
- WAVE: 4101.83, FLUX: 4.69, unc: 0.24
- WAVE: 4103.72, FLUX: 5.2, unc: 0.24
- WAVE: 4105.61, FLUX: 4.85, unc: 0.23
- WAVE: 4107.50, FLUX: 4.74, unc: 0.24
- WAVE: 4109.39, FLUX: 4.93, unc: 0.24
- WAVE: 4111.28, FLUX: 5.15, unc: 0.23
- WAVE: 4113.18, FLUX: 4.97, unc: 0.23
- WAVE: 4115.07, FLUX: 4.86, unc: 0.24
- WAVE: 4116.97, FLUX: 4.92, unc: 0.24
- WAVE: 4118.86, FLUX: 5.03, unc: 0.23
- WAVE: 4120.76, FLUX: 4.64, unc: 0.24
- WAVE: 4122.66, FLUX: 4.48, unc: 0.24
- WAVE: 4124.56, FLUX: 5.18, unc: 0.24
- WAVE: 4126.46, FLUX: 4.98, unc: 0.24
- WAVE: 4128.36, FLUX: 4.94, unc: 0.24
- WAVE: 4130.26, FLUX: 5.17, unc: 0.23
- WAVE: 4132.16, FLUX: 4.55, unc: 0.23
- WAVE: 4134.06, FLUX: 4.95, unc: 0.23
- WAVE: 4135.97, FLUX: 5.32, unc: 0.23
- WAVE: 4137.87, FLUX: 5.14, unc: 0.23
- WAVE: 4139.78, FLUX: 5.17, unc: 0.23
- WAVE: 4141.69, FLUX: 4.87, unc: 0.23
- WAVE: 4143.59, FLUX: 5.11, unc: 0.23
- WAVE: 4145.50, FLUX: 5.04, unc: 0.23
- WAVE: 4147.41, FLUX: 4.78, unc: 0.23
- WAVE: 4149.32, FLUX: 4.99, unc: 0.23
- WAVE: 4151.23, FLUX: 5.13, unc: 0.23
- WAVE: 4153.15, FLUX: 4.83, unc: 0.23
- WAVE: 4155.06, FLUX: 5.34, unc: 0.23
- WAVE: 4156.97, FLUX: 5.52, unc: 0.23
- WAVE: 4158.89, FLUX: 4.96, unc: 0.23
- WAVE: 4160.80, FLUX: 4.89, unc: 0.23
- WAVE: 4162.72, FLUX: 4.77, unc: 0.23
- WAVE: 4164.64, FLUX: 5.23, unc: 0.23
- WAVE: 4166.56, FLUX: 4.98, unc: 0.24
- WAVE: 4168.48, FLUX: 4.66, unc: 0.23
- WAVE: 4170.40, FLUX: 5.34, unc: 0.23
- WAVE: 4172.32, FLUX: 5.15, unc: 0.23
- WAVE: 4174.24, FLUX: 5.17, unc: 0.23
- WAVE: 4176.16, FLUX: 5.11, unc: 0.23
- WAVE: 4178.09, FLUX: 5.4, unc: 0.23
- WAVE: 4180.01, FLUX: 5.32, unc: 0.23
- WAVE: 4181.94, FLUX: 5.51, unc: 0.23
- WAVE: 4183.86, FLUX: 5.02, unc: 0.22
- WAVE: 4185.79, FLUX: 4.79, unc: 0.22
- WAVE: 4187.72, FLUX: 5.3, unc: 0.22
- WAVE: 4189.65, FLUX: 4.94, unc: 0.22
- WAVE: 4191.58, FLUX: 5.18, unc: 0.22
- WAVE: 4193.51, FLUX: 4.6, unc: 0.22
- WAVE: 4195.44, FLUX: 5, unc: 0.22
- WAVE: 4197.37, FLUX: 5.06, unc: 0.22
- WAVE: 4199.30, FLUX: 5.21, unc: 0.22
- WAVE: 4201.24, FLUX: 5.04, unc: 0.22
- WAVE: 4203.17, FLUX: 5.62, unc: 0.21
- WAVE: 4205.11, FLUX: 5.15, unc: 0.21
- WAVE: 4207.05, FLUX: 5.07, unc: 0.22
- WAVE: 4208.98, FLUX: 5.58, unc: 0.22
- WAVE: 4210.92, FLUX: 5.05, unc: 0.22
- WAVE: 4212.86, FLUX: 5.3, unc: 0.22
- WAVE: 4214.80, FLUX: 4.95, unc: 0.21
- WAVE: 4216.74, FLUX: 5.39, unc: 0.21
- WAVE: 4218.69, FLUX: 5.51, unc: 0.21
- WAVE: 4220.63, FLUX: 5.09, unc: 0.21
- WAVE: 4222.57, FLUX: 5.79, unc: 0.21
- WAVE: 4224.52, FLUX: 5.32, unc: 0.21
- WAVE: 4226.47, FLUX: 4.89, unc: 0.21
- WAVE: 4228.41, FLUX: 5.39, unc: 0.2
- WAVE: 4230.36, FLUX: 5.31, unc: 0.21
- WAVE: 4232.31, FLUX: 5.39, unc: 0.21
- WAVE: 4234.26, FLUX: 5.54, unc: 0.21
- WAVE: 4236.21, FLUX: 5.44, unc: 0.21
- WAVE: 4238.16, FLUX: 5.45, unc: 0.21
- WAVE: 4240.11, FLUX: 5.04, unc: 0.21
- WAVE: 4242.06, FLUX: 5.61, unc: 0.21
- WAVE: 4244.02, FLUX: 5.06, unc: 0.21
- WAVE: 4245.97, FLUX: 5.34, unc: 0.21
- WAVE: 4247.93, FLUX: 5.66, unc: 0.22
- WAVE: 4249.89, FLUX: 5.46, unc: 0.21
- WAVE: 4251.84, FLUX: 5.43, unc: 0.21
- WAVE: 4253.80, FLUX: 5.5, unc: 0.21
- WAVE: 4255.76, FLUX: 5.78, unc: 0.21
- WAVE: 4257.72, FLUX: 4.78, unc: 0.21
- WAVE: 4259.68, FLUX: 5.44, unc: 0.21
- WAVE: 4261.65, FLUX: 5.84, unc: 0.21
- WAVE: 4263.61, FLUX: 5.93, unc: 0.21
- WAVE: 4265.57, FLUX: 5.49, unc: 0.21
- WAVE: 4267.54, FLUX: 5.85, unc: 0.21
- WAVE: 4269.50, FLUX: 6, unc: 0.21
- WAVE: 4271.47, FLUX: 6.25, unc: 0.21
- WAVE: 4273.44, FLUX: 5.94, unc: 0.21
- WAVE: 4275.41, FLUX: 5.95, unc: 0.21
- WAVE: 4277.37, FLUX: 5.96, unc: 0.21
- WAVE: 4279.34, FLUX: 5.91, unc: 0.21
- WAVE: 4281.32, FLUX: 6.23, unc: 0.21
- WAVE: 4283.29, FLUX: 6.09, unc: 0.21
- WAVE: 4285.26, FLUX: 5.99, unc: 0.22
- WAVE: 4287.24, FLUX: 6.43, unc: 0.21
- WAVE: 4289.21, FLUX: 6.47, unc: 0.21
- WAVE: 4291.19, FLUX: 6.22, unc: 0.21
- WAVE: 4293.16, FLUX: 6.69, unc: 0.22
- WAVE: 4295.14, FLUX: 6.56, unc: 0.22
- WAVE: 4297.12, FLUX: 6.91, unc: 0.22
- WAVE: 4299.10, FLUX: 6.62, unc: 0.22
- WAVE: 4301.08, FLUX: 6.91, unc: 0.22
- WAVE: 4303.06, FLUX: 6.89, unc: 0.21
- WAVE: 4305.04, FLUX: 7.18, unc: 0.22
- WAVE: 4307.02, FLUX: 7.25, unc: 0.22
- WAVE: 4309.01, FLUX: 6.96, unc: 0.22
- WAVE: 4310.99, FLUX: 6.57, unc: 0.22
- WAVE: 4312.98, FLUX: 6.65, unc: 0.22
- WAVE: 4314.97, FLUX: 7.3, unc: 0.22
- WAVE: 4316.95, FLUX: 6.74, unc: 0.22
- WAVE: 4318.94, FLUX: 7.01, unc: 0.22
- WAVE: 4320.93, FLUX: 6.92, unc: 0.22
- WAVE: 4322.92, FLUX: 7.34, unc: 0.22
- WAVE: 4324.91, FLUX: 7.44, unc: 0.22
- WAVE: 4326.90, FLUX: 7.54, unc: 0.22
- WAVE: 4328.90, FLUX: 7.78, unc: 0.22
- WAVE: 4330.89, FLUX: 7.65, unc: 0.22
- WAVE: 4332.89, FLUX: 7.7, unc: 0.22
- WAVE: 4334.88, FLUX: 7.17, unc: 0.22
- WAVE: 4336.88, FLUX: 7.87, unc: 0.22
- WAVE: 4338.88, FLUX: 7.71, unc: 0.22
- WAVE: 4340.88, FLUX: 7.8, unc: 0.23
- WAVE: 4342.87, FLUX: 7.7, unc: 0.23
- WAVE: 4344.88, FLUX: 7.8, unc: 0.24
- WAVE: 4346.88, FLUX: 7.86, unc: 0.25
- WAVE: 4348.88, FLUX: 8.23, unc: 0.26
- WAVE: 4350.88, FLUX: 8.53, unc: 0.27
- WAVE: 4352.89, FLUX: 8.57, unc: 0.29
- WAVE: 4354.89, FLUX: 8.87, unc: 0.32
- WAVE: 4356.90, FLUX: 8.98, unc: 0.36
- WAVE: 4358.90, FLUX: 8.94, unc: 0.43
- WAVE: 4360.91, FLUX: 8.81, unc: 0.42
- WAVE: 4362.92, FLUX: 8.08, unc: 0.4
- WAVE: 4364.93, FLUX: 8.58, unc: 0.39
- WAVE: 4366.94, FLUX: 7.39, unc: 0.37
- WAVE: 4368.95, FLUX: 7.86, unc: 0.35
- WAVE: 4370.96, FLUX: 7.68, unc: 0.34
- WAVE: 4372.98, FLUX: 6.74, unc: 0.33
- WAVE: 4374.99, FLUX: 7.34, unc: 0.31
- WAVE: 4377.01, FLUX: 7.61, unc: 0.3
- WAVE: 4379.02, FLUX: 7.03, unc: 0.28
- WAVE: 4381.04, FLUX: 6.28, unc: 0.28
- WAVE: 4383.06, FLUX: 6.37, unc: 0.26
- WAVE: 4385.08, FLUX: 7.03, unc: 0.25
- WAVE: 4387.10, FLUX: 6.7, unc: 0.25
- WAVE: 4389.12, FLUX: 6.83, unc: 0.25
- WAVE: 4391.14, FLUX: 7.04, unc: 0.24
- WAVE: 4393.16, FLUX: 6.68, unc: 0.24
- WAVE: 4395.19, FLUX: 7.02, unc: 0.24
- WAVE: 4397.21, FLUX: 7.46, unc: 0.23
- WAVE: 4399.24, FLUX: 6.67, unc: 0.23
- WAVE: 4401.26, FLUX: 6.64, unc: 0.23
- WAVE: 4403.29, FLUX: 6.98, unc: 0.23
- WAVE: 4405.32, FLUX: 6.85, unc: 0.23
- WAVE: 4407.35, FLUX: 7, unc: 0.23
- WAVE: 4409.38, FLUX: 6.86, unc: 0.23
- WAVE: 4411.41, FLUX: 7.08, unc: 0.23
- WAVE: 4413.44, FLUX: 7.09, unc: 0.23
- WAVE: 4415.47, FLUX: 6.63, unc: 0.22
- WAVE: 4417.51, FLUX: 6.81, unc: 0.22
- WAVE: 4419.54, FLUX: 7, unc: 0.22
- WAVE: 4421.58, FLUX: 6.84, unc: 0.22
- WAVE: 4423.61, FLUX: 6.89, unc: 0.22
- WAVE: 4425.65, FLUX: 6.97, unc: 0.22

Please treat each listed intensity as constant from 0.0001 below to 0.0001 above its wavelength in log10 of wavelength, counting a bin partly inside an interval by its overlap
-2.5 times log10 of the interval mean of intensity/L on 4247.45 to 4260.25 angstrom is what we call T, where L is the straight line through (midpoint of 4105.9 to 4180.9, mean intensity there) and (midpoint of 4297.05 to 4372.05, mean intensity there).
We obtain 0.20 mag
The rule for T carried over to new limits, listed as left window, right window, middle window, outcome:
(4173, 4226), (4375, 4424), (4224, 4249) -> 0.03 mag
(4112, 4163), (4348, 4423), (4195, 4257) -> 0.10 mag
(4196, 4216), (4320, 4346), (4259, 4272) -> 0.09 mag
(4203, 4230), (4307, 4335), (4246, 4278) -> 0.08 mag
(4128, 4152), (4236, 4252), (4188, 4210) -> 0.02 mag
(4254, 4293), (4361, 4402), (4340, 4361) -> -0.22 mag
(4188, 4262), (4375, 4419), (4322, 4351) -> -0.21 mag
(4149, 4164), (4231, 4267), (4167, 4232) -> 0.01 mag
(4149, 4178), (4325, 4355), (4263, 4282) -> 0.15 mag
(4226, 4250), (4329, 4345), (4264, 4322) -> 0.03 mag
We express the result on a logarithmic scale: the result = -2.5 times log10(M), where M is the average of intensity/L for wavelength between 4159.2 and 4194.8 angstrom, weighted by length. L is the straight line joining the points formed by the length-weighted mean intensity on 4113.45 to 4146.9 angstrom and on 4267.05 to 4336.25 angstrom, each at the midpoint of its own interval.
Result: 0.08 mag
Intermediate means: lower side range 4.96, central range 5.07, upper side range 6.73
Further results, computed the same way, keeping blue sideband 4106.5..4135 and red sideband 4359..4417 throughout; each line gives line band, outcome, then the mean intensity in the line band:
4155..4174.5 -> 0.04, 5.08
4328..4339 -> -0.14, 7.64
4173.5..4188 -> 0.04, 5.2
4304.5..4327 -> -0.08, 7.06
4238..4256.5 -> 0.10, 5.43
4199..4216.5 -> 0.08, 5.23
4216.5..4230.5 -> 0.09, 5.33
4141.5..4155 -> 0.03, 5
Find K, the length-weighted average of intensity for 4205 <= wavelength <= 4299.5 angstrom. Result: 5.68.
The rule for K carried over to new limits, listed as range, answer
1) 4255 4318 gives 6.31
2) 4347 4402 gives 7.56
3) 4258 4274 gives 5.79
